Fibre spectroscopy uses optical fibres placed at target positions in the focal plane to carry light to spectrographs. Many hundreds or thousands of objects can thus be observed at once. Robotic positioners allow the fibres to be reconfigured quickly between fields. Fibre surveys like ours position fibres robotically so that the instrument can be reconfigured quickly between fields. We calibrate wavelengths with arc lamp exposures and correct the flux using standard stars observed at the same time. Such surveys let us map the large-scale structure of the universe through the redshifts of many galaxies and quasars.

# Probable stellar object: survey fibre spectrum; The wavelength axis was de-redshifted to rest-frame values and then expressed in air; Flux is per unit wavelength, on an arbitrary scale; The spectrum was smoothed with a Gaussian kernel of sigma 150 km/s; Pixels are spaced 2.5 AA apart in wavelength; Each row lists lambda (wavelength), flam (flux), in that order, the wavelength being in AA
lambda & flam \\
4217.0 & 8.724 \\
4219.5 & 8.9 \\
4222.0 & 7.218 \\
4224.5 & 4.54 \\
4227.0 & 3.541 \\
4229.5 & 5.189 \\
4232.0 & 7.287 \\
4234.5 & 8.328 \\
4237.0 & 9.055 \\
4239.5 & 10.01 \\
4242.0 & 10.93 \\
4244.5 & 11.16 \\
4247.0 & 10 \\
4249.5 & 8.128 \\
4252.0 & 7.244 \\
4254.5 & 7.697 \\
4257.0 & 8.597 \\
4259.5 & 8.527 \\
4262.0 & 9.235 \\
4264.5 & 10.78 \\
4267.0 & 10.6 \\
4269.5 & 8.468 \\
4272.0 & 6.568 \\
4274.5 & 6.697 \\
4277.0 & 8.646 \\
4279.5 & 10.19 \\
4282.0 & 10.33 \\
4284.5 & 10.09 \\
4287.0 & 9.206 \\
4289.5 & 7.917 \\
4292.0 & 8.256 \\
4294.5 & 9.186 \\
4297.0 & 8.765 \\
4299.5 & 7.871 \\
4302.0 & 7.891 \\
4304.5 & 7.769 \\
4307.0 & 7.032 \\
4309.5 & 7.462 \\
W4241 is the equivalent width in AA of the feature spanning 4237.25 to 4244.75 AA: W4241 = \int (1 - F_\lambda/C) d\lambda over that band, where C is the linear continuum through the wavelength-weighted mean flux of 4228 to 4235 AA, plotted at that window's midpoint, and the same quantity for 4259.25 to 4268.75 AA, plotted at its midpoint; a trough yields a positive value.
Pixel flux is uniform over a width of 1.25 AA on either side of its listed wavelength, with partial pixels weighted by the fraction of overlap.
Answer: -2.8 AA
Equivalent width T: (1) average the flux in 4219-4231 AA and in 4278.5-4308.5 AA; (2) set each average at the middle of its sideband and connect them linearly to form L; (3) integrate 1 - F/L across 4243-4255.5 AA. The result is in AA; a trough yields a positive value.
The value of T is -4.02 AA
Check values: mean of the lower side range 5.72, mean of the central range 8.91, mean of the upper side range 8.69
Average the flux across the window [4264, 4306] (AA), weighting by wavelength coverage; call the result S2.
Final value 8.73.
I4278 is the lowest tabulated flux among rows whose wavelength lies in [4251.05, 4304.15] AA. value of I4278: 6.568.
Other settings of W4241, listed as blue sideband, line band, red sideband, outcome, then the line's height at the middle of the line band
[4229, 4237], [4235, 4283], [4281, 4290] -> -3.9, 8.45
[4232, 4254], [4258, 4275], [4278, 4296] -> 0.8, 9.24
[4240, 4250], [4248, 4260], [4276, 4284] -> 2.4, 10.1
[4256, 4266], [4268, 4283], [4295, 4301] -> 0.8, 8.97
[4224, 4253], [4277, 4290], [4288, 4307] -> -2.3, 8.14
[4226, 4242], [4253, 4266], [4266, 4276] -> -1.8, 7.89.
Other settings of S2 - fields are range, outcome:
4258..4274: 8.91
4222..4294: 8.46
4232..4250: 9.56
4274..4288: 9.33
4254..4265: 8.93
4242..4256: 9.03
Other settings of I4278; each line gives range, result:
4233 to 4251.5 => 8.128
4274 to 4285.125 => 6.697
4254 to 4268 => 7.697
